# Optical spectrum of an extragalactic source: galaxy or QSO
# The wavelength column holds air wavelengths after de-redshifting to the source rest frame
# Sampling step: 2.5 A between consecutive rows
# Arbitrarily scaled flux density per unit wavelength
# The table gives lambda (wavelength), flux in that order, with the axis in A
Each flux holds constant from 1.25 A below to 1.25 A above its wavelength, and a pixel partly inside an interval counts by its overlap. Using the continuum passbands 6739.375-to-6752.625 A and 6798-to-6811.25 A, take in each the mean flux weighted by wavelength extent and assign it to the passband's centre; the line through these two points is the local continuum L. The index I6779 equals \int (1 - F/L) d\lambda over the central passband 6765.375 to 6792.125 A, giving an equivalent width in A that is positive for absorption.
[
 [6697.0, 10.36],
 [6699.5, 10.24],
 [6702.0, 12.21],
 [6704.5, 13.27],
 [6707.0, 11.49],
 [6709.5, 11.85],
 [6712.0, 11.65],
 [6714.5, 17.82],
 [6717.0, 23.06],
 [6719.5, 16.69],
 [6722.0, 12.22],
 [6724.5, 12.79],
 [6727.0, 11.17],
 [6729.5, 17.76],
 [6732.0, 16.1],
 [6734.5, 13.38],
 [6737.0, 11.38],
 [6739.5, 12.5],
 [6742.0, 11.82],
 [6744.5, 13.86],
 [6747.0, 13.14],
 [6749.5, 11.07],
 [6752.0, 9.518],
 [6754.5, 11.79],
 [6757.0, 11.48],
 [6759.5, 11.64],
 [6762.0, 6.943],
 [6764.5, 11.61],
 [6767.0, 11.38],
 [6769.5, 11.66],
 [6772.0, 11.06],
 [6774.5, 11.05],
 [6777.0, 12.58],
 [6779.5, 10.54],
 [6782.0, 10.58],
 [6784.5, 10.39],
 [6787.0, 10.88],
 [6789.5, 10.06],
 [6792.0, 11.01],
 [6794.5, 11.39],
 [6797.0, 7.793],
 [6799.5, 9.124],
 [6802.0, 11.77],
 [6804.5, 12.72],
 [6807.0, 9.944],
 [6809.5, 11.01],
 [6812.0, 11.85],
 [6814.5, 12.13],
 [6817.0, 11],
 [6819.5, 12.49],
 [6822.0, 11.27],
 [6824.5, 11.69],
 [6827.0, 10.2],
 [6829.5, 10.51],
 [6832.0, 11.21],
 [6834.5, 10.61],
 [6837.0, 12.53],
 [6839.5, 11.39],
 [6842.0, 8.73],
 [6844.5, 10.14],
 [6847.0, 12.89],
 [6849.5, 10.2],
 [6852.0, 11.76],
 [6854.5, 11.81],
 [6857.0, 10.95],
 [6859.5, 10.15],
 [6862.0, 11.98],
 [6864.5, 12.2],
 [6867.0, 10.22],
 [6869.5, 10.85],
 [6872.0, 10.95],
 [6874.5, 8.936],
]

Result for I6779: 0.9 A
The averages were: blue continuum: 12.1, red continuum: 10.9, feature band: 11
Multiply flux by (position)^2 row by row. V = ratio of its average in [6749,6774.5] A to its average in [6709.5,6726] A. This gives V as 0.7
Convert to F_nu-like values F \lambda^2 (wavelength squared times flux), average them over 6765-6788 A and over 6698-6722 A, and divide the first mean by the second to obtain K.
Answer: 0.81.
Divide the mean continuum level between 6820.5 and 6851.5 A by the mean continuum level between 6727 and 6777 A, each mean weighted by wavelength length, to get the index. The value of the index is 0.91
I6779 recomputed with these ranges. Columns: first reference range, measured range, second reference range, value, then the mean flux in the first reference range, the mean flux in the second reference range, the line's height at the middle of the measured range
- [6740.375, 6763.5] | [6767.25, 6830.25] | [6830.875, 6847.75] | 0.8 A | 11.3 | 11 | 11.1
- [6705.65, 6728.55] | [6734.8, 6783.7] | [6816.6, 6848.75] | 6.7 A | 14.3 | 11.1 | 13.2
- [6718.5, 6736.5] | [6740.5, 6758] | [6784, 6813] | 1.7 A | 14.1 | 10.7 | 13.1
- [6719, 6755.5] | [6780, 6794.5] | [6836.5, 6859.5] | 1.7 A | 12.9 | 11.1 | 12.1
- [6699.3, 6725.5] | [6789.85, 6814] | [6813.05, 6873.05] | 2.6 A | 14.1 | 11.2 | 12.1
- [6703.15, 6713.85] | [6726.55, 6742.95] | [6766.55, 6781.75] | -2.2 A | 12.4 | 11.3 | 12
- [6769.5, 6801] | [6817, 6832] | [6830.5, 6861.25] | -0.5 A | 10.6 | 11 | 10.9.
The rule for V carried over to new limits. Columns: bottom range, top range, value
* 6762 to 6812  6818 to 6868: 1.05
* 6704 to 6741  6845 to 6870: 0.83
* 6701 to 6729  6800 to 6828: 0.83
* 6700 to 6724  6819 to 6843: 0.80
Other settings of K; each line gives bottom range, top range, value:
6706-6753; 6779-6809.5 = 0.79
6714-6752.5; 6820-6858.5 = 0.82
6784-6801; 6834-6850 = 1.10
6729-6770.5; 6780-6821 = 0.91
